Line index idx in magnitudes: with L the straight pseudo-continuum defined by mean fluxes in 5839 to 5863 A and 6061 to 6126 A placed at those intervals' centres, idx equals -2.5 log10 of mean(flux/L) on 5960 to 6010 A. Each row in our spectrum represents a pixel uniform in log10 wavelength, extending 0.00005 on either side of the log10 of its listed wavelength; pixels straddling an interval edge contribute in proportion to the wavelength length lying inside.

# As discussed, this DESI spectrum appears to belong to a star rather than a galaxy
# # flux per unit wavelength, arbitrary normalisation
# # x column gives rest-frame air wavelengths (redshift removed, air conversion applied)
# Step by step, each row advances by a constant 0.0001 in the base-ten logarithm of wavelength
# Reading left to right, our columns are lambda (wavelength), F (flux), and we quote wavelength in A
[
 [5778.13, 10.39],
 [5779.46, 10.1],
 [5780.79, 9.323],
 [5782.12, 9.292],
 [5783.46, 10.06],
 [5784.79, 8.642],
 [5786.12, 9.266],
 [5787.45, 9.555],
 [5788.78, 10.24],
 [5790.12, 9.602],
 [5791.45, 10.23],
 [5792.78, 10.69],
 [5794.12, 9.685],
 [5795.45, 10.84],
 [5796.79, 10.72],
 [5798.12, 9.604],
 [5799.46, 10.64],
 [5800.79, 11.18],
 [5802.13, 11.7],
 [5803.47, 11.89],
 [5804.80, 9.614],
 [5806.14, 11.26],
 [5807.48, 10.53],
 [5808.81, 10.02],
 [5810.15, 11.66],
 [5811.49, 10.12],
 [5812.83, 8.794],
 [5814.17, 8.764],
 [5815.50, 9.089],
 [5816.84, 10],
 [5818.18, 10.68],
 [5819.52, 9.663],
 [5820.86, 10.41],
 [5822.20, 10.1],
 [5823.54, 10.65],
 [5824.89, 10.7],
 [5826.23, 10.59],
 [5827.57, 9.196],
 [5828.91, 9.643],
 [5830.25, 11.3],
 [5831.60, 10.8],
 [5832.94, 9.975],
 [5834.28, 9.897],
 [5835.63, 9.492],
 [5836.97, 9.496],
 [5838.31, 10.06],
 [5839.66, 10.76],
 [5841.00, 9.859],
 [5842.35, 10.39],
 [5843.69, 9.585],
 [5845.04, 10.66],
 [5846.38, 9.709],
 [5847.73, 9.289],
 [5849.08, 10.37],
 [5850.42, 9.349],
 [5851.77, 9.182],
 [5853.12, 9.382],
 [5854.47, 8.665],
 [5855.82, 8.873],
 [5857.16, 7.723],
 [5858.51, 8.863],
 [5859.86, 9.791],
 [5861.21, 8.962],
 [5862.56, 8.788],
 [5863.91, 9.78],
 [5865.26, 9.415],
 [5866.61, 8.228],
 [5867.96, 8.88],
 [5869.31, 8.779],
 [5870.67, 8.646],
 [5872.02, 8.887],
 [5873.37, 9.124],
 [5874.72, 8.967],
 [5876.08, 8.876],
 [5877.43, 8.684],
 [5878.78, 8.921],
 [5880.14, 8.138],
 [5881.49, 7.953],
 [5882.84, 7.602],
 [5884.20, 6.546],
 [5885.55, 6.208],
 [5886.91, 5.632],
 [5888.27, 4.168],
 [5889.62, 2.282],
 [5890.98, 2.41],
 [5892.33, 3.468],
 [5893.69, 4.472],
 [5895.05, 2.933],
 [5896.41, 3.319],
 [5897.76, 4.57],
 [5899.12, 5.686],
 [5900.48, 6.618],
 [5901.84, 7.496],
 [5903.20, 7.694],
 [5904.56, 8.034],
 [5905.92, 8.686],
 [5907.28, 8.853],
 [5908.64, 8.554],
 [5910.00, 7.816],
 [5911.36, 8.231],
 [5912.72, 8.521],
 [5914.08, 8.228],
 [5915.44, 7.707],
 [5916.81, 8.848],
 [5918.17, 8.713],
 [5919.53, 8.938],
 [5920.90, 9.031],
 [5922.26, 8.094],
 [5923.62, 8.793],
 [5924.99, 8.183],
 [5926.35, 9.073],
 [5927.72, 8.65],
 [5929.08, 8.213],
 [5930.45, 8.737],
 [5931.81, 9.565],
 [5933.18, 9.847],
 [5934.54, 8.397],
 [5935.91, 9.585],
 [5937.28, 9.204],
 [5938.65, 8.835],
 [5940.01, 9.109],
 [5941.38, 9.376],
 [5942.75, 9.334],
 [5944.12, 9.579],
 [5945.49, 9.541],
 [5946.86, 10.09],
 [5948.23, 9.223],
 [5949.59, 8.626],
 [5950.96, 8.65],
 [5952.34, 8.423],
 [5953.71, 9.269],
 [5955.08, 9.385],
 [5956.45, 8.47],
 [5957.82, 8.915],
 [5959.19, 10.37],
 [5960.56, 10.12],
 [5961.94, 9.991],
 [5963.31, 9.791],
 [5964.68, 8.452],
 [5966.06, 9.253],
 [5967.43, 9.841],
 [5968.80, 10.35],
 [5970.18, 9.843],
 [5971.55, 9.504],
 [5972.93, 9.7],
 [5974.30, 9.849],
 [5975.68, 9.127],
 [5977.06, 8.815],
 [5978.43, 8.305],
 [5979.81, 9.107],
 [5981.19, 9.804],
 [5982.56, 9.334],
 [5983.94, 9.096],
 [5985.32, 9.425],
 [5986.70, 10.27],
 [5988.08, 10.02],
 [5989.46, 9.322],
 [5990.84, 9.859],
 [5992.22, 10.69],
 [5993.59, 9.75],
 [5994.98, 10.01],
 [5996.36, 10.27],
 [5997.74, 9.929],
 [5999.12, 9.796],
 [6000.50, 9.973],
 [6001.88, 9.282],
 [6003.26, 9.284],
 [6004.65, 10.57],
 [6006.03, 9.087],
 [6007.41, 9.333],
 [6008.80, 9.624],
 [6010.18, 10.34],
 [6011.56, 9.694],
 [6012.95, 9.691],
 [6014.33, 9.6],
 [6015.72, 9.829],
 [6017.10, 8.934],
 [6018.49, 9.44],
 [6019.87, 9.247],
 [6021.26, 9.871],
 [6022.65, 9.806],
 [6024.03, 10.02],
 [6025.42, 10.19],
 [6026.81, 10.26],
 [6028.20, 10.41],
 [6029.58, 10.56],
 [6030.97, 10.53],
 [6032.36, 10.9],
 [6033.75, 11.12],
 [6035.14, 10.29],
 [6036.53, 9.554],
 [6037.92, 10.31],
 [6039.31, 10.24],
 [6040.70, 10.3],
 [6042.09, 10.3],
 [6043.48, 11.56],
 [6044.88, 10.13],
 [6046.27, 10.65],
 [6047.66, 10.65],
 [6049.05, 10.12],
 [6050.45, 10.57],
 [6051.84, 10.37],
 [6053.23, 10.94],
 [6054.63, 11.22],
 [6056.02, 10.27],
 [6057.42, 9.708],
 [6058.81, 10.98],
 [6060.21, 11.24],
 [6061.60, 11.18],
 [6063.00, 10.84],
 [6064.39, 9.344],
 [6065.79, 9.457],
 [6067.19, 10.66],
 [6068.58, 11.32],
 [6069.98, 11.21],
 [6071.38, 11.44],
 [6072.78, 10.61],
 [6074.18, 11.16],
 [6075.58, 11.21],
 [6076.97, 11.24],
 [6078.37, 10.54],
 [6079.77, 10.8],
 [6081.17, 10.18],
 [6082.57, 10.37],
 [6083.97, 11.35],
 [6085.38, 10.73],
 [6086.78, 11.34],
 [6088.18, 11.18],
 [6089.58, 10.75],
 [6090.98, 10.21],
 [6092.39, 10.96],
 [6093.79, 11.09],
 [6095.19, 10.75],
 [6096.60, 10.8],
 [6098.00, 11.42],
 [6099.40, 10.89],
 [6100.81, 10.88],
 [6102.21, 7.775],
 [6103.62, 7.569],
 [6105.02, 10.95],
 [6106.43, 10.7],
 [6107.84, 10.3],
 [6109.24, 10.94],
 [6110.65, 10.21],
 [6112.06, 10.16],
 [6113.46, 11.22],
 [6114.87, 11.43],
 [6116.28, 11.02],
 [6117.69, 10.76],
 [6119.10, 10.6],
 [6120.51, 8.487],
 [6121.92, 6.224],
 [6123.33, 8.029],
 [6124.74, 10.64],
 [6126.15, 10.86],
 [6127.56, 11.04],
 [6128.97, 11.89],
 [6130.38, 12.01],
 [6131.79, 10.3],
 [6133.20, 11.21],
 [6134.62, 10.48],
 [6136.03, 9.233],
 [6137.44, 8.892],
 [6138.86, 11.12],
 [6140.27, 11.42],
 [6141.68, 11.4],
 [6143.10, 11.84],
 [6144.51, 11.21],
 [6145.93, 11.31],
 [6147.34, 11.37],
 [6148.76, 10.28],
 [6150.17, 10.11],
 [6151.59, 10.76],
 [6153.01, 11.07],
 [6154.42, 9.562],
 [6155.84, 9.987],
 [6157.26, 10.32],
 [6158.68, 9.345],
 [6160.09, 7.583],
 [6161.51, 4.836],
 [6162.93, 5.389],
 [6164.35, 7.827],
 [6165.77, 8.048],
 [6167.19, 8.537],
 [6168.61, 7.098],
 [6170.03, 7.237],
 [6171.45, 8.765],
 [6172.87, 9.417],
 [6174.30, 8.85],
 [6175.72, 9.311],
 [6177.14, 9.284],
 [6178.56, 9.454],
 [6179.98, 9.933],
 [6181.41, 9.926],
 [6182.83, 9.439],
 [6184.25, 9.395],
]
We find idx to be 0.04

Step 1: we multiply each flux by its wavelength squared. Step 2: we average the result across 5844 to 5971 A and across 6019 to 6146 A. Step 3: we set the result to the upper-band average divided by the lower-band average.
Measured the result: 1.3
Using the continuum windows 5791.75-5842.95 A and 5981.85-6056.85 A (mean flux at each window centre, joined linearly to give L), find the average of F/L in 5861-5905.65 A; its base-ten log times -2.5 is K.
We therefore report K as 0.41 mag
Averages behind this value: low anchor 10.3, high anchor 10.1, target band 6.97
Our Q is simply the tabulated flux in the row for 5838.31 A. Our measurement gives 10.06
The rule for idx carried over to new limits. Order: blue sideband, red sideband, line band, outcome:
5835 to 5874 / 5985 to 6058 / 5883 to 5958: 0.24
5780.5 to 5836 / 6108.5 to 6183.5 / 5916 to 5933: 0.15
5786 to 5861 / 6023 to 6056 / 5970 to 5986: 0.11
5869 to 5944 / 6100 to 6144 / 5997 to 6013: -0.10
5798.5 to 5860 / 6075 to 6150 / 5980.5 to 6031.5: 0.06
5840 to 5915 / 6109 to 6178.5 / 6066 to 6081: -0.18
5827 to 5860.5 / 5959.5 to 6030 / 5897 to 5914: 0.27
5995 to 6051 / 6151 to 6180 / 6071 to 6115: -0.14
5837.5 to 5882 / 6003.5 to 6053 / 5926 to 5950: 0.05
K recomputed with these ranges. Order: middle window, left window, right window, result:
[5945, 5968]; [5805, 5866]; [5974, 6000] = 0.04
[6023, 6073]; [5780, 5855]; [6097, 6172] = -0.07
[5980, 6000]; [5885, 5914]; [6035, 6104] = -0.16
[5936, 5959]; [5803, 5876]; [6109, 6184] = 0.06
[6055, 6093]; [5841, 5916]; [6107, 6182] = -0.16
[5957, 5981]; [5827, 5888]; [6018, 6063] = 0.04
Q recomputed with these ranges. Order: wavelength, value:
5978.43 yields 8.305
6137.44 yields 8.892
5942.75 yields 9.334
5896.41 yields 3.319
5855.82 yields 8.873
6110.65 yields 10.21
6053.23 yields 10.94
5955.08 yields 9.385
